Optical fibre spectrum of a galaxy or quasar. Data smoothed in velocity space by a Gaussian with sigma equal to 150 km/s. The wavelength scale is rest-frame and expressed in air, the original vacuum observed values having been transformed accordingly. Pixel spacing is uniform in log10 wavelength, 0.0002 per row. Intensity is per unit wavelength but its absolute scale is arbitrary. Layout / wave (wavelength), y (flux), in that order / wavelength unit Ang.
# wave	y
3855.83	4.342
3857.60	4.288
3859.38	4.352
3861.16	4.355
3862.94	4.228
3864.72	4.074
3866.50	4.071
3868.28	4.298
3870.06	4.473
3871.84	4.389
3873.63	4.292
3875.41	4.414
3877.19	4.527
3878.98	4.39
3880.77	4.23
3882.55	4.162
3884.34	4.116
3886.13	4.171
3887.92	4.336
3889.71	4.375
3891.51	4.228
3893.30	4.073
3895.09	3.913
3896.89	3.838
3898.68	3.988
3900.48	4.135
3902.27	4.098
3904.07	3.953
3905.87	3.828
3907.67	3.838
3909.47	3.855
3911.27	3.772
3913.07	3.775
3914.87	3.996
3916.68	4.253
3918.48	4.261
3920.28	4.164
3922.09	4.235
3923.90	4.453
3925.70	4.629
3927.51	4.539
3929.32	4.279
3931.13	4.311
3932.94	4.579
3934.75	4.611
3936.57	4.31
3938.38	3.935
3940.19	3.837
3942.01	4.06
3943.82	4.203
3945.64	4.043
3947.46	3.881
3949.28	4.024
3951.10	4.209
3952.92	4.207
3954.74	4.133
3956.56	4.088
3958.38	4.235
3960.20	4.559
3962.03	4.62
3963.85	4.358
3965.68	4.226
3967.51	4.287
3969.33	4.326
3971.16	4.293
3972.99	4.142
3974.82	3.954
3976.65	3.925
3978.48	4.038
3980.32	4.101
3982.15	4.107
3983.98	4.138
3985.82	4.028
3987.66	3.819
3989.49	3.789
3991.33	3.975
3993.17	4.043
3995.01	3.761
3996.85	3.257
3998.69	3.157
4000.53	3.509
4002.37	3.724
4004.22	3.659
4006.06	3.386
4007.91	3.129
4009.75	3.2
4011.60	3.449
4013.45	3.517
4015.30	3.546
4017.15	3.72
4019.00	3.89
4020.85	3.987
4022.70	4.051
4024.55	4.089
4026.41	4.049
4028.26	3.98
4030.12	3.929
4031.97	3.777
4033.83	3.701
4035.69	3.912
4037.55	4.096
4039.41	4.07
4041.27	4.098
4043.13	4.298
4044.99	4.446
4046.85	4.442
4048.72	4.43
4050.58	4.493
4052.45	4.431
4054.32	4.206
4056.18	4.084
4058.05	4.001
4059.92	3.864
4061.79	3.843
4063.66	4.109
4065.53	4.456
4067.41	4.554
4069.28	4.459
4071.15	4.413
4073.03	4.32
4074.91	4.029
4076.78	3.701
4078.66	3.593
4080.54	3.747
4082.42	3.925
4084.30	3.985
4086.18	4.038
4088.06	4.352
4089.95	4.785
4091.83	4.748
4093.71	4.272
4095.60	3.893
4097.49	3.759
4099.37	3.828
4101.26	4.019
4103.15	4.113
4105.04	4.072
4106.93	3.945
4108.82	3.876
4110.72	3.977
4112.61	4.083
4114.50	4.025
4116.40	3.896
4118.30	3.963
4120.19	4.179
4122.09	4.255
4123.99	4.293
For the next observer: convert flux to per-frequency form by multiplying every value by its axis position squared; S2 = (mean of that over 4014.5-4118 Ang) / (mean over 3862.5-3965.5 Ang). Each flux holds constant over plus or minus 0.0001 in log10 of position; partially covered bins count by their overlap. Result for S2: 1.1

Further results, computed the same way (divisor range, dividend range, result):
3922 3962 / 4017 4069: 1.02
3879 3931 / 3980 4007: 0.95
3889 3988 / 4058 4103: 1.06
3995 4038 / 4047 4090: 1.16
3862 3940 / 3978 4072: 1.00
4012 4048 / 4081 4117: 1.06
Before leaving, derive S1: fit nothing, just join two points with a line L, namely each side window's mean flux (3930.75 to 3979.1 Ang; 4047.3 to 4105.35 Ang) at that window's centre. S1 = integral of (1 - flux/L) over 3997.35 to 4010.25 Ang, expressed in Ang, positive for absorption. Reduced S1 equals 2.4 Ang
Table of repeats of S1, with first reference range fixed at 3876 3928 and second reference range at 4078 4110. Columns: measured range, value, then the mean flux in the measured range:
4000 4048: 2.9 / 3.84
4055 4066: 0.1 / 4.05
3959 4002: 1.0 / 4.01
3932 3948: -0.2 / 4.17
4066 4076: -0.7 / 4.35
